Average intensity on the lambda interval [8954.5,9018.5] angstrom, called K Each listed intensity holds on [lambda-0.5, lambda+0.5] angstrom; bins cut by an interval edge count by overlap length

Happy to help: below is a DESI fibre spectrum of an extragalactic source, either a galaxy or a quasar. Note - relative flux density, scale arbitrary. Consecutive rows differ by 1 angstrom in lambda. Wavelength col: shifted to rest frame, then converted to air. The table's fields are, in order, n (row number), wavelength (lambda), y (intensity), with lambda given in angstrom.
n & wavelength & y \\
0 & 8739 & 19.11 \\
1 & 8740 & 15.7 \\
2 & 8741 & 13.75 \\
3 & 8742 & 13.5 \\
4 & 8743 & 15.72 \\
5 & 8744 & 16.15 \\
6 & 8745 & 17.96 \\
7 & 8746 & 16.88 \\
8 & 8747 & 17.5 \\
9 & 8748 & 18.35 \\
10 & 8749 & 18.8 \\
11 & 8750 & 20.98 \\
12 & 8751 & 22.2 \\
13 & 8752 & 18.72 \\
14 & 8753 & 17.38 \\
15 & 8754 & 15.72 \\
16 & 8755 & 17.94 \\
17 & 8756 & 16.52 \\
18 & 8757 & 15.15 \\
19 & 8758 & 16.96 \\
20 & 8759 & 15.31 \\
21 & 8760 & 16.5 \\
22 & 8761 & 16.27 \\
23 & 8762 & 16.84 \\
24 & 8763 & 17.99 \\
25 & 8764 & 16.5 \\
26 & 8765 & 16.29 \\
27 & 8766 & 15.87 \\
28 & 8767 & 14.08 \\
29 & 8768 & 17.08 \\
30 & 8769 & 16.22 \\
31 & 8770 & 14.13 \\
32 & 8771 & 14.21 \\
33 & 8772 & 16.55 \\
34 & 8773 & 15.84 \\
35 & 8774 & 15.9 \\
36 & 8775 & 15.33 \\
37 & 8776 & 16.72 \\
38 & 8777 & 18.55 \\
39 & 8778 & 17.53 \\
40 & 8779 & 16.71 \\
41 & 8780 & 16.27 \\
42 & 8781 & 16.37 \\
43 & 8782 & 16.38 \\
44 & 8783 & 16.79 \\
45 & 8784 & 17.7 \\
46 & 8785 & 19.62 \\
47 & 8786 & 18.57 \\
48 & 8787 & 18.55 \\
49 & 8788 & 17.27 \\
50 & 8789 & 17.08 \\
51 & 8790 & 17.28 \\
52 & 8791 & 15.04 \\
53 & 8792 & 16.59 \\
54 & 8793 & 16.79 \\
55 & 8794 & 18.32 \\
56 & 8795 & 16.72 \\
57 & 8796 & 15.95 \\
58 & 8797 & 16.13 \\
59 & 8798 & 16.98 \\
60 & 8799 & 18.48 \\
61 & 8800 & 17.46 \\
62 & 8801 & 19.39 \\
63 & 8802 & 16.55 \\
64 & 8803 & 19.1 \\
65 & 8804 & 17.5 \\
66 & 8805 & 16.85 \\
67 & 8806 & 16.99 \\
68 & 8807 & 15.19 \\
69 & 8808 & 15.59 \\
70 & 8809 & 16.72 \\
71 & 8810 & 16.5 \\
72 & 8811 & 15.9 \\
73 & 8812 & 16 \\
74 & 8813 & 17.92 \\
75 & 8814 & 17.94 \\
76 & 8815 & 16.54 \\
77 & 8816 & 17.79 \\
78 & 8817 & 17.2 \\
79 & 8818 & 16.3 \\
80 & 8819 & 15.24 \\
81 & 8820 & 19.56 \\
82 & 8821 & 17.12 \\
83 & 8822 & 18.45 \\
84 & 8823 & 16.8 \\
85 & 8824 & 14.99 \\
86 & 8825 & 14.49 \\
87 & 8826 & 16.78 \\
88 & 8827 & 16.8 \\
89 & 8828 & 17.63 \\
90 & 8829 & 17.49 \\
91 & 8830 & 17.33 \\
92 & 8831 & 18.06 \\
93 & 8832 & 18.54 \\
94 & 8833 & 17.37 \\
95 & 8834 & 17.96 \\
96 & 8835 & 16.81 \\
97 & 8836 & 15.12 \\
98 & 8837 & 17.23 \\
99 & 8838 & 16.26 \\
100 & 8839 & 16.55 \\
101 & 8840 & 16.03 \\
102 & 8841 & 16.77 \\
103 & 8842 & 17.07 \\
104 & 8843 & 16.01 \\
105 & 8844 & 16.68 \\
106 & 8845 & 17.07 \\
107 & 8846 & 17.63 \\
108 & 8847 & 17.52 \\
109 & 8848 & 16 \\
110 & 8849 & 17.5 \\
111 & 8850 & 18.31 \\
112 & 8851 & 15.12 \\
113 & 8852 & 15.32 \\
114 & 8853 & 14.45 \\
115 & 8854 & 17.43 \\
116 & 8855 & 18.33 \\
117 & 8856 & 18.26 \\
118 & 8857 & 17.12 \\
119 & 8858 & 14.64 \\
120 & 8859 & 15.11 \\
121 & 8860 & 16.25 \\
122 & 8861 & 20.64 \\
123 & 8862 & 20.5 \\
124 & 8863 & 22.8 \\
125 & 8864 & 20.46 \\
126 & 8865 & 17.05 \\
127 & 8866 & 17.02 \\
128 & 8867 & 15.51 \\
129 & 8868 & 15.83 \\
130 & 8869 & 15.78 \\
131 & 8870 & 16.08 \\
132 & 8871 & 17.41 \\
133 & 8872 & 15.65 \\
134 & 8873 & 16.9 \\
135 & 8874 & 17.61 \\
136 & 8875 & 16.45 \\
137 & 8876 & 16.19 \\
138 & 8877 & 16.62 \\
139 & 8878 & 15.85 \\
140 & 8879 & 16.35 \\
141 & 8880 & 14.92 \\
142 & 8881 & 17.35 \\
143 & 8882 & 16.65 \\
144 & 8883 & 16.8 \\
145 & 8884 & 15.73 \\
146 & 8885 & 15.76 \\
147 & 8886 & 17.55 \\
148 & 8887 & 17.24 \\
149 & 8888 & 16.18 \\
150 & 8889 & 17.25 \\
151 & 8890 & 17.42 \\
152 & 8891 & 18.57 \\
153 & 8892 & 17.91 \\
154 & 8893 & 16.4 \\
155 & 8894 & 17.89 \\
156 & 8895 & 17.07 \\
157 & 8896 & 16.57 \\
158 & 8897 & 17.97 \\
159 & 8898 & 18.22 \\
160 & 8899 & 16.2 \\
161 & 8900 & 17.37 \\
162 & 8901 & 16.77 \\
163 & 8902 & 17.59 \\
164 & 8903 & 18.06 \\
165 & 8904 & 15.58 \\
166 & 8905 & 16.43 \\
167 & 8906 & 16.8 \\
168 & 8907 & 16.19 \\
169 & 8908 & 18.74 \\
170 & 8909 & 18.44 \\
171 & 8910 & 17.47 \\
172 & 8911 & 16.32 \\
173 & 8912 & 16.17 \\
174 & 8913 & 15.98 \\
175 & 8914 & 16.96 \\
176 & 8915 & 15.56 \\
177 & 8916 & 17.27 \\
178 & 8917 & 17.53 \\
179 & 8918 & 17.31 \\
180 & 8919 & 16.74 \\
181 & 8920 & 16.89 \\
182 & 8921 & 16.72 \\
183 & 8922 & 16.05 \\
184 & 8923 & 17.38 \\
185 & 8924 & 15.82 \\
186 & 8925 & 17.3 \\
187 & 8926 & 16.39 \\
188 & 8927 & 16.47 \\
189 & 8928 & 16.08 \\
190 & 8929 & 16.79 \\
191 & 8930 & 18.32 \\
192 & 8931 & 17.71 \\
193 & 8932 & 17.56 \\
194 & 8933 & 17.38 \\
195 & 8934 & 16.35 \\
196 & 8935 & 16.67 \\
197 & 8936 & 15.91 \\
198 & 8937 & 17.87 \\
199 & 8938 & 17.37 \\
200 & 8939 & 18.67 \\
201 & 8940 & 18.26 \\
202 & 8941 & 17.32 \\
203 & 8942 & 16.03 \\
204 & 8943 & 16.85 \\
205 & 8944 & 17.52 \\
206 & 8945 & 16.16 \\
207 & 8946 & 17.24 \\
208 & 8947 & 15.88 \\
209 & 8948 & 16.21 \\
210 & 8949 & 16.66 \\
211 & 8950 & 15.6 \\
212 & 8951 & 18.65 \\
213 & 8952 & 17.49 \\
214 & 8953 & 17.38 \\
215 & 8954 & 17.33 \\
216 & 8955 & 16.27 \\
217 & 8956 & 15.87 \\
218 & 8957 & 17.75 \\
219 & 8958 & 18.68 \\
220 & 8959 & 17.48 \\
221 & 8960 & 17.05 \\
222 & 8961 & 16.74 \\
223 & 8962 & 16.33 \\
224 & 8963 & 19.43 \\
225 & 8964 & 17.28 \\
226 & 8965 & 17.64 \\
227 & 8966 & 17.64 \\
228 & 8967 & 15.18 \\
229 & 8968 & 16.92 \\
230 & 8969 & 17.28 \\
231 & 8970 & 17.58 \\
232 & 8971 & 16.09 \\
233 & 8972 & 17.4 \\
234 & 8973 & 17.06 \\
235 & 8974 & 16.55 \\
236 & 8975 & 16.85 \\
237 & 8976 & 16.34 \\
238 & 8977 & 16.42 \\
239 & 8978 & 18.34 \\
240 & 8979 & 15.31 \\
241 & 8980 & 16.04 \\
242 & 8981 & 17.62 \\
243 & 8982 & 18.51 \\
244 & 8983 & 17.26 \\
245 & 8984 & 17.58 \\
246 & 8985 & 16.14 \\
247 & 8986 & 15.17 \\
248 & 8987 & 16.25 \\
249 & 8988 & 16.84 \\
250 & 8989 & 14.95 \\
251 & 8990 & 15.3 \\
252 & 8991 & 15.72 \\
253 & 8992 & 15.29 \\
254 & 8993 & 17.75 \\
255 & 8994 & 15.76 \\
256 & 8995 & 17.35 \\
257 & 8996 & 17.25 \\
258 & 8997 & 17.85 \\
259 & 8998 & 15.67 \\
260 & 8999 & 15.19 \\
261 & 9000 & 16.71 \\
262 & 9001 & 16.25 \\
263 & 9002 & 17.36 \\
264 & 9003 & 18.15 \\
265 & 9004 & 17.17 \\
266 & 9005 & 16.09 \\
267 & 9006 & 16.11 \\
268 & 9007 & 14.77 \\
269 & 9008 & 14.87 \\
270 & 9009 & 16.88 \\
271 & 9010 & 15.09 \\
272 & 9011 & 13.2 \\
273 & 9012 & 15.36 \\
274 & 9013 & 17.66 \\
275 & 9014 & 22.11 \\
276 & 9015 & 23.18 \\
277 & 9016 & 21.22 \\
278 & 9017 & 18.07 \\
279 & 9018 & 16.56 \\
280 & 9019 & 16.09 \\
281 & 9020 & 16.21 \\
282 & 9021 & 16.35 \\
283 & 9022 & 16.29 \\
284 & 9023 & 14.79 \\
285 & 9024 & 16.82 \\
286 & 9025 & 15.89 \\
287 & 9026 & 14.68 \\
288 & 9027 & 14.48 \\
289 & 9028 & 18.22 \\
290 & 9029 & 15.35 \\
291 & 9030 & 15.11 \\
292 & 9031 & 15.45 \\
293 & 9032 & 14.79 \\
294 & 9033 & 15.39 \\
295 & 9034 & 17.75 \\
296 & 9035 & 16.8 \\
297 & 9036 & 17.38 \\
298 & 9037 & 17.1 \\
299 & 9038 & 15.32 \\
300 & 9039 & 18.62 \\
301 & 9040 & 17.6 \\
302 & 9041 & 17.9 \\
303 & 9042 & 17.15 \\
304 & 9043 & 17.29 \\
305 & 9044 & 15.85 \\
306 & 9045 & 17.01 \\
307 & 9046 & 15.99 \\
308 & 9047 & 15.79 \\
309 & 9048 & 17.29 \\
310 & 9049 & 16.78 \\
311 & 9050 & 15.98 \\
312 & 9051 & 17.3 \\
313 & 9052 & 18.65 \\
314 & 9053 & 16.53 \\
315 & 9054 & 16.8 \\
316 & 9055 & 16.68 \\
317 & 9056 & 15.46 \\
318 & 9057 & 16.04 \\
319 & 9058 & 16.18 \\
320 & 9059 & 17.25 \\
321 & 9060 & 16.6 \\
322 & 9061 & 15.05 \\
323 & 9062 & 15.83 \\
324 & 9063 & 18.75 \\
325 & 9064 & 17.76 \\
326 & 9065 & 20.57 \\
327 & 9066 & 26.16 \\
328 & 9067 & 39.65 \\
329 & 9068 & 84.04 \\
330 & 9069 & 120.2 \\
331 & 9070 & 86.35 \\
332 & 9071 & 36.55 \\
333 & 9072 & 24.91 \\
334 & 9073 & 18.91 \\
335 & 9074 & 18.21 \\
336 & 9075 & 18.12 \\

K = 16.9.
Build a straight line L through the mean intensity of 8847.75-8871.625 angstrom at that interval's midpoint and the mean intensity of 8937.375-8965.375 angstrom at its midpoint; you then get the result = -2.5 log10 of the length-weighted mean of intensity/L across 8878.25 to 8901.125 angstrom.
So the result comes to 0.02 mag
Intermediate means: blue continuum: 17.2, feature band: 17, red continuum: 17.2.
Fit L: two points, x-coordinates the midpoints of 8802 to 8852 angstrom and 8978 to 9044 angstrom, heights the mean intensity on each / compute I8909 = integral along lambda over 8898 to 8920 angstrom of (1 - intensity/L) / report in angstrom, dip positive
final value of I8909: -0.24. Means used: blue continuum 16.9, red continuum 16.6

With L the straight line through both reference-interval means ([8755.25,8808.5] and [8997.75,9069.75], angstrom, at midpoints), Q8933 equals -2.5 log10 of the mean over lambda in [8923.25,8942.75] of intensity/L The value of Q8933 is 0.09 mag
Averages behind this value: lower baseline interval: 16.7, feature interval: 17.1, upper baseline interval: 19.8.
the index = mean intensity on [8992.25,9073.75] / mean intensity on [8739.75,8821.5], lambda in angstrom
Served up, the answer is 1.21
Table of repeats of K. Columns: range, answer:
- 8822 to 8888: 16.9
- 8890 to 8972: 17.1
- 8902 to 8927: 16.8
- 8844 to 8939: 17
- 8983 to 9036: 16.5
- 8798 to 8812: 17.1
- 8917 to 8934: 16.9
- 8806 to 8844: 16.8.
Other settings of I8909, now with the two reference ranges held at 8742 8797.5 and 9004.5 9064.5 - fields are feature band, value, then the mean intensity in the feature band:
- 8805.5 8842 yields 0.02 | 16.8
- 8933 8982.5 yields -0.94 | 17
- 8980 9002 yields 0.25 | 16.5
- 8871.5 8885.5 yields 0.38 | 16.3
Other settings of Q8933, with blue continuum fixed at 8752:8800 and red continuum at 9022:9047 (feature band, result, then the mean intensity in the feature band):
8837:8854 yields 0.00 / 16.6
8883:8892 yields -0.03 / 17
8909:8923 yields -0.02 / 16.8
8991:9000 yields -0.01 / 16.5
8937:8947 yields -0.05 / 17.2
